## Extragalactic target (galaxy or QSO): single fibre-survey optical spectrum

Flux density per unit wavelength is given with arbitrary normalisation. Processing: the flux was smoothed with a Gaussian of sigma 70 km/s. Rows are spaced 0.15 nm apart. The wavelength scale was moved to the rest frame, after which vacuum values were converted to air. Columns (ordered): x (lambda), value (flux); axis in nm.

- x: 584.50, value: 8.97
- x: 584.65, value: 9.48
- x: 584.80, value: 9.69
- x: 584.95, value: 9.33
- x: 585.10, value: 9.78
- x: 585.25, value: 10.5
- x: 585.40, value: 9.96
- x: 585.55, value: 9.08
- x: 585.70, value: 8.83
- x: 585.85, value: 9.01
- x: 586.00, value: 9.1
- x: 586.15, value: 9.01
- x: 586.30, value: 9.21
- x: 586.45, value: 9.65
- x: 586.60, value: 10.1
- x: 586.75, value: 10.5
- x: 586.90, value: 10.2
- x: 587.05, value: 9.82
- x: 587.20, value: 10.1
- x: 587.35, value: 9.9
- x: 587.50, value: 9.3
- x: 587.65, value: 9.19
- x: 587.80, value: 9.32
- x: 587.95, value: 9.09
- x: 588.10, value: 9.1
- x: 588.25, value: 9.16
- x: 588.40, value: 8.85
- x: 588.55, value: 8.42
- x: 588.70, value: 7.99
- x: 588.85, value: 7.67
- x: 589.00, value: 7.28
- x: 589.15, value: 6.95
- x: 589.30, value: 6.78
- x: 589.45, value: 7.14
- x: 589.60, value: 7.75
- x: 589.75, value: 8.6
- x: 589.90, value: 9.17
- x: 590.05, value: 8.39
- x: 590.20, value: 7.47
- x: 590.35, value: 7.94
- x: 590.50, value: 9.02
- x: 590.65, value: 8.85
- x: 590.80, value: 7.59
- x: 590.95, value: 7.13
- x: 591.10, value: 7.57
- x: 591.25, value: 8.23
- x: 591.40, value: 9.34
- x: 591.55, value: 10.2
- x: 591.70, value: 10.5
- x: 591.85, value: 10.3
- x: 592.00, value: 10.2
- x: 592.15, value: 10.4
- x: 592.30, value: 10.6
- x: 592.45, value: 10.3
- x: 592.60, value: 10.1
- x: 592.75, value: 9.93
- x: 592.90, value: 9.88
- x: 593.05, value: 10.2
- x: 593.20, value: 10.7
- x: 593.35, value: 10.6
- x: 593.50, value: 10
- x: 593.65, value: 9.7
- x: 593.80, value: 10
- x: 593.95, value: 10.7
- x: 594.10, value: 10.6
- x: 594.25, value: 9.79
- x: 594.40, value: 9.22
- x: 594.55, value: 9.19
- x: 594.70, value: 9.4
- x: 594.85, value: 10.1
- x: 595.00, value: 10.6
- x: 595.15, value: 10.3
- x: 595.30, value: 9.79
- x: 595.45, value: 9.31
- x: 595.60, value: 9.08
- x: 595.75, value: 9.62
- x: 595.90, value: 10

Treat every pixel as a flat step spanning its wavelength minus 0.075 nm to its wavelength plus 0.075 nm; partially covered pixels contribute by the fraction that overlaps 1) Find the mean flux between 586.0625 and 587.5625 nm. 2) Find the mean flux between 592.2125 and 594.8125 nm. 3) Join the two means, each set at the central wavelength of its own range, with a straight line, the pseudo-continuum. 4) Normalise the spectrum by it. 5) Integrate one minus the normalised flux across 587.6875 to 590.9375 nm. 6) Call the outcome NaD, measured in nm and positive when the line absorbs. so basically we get 0.55 nm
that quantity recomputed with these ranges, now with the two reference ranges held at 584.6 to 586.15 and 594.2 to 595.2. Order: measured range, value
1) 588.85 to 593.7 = 0.336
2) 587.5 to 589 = 0.133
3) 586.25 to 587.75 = -0.045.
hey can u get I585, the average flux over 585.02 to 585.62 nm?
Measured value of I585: 9.83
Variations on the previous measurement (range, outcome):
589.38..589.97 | 8.17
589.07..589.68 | 7.17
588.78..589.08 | 7.46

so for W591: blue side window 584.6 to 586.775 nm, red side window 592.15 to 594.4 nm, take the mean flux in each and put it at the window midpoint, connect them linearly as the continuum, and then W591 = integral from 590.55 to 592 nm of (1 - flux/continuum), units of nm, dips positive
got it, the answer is 0.158 nm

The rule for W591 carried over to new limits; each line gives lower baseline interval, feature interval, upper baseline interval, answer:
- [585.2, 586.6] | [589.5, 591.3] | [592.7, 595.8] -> 0.29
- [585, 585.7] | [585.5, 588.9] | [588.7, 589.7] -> -0.28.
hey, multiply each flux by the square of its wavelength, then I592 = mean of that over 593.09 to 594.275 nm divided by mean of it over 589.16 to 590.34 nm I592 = 1.33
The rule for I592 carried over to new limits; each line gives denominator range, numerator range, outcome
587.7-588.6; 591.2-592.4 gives 1.13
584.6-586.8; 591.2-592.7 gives 1.08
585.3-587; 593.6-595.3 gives 1.07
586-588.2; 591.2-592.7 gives 1.07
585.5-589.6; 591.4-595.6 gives 1.15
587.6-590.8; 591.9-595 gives 1.24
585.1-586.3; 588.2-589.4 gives 0.85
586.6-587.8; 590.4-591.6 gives 0.87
